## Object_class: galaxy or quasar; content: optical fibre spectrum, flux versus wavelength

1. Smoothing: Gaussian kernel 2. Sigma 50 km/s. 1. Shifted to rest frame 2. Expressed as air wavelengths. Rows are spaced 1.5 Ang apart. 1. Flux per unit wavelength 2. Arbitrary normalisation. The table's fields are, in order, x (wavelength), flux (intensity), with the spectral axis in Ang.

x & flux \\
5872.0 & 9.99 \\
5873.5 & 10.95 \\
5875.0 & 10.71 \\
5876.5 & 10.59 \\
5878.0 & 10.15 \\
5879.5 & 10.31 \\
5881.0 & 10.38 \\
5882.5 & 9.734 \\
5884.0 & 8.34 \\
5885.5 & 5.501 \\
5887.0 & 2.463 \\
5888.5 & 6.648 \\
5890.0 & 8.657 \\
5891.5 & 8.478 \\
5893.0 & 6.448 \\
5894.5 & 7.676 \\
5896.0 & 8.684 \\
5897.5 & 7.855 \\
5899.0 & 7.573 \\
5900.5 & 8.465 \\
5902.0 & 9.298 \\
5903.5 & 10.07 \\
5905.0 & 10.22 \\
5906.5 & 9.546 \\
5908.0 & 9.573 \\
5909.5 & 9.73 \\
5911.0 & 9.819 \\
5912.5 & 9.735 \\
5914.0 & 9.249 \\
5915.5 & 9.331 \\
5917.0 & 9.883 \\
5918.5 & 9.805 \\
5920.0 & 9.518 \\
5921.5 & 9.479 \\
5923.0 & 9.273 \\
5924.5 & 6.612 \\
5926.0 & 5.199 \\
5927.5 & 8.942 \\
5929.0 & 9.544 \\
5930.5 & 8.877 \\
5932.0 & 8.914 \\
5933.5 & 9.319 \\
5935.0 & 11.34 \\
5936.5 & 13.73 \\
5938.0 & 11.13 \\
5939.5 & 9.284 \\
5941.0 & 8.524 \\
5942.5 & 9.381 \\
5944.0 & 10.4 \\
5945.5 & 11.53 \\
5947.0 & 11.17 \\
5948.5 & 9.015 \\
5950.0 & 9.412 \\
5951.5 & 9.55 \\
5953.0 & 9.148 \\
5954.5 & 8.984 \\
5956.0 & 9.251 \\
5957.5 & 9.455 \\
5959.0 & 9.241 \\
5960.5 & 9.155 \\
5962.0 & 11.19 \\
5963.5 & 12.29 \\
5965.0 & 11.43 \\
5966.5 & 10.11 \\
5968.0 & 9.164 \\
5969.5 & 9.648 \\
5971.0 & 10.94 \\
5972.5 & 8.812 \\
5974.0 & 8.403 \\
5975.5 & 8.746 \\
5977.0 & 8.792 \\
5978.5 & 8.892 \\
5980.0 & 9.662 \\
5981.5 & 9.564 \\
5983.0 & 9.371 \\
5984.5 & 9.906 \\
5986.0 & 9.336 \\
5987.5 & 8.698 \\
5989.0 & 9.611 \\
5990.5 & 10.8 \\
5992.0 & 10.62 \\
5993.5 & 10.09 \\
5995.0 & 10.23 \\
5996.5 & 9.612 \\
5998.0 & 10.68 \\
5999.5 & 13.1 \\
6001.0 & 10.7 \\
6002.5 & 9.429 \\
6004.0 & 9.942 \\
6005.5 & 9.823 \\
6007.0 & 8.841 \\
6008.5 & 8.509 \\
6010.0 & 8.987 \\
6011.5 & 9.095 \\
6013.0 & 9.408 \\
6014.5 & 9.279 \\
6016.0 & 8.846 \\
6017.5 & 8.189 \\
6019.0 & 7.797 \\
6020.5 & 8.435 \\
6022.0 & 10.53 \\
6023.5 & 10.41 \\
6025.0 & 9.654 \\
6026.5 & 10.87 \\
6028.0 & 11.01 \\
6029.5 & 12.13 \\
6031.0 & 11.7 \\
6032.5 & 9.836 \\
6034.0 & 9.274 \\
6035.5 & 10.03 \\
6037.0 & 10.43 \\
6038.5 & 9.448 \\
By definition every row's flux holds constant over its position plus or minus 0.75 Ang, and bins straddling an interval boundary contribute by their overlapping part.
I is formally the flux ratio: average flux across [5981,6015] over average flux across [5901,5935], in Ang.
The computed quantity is 1.06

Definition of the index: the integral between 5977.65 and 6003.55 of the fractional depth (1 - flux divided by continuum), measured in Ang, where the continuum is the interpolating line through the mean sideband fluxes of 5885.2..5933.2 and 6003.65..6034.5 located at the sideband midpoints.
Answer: -1.8 Ang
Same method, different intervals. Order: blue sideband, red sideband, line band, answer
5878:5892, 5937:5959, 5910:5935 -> -0.09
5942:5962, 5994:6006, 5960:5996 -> 1.06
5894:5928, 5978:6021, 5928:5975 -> -3.57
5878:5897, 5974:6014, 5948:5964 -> -1.11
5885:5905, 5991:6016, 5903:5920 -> -3.67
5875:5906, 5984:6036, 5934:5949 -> -2.50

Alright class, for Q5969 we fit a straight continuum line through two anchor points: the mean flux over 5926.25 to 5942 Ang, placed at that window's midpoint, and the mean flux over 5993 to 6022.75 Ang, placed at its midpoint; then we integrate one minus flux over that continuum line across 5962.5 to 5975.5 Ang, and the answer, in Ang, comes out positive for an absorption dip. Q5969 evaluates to -0.47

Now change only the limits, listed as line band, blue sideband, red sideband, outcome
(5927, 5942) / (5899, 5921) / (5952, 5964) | -0.5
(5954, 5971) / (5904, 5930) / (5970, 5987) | -1.4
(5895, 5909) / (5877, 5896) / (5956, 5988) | -1.3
